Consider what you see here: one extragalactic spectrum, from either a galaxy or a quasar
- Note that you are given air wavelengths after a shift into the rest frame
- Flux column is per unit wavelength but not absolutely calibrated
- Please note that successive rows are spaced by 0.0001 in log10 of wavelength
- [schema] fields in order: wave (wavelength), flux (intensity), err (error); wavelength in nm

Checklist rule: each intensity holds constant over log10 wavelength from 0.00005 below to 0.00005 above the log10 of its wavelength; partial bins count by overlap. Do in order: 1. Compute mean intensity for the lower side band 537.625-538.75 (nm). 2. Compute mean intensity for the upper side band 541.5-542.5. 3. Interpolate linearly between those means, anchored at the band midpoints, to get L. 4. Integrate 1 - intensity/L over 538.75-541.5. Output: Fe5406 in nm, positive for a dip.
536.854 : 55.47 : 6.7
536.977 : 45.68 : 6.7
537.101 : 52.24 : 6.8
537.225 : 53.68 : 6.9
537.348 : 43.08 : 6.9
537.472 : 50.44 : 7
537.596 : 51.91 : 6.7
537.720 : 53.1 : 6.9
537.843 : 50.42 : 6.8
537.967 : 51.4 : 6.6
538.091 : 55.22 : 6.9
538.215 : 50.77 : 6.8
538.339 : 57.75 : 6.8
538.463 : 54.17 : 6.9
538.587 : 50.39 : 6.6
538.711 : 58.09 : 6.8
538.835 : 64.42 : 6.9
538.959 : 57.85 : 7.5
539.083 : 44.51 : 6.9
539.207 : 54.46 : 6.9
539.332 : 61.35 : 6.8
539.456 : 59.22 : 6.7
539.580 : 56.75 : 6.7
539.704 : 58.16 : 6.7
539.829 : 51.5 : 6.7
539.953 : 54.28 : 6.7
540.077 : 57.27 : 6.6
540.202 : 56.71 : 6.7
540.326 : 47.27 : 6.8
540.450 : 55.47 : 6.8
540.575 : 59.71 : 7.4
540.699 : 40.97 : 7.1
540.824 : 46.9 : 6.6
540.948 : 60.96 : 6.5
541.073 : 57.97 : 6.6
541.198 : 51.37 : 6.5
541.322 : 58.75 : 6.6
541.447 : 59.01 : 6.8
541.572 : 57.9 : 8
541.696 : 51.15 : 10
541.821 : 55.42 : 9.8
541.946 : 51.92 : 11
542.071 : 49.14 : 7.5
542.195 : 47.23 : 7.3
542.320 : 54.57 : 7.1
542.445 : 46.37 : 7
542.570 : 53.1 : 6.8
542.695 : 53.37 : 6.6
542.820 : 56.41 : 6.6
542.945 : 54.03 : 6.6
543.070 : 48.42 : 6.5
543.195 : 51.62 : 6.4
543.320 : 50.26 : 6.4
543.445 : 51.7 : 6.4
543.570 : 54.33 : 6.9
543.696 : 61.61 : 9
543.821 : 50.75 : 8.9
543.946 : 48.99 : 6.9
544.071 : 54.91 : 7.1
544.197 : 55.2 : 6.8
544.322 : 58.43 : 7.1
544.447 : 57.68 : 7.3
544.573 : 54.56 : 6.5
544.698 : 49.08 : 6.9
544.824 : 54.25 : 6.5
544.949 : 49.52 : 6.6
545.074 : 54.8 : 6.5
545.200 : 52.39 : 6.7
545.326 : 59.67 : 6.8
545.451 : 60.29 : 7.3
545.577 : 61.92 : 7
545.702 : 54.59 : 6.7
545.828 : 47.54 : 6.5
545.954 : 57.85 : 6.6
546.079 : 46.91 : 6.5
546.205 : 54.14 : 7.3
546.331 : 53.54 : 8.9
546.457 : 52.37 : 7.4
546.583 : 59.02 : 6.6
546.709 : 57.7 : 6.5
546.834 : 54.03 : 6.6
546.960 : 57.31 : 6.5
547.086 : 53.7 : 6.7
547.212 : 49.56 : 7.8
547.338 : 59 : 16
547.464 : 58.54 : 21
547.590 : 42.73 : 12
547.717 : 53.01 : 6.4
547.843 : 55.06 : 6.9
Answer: -0.138 nm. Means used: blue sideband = 53.4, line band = 55.2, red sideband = 51.8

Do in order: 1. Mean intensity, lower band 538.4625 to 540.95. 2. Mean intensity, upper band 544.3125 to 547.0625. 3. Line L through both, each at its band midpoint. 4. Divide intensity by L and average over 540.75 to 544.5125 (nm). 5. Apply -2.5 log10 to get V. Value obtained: 0.02 mag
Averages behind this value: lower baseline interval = 54.7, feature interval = 53.6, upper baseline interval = 54.8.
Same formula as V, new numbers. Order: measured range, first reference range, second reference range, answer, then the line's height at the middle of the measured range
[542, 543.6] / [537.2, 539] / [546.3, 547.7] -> 0.05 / 53.9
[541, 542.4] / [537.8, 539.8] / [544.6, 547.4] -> 0.02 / 55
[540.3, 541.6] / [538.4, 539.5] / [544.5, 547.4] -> 0.03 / 55.6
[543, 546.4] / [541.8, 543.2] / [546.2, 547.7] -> -0.02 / 53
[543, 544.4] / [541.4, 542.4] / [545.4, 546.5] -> 0.01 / 53.6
